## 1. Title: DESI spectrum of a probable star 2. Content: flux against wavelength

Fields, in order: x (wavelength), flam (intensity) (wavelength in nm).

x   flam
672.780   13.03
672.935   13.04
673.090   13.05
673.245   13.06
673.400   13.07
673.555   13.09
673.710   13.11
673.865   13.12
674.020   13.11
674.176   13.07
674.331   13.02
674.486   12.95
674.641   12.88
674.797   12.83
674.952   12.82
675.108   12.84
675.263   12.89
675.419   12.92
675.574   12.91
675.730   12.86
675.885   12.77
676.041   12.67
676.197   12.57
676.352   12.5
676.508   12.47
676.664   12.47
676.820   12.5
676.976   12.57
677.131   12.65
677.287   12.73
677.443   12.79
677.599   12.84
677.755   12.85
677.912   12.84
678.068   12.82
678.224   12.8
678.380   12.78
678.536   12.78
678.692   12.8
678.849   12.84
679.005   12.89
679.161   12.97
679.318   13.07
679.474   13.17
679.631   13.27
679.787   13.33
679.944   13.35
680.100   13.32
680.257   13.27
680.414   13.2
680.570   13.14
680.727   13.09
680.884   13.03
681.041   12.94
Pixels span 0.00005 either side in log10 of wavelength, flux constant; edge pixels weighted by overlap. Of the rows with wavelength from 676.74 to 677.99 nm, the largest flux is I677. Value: 12.85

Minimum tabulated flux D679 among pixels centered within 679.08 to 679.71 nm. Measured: 12.97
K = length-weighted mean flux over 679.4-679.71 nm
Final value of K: 13.2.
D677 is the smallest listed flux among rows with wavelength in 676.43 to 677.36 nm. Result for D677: 12.47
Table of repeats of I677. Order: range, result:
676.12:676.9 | 12.57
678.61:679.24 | 12.97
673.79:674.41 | 13.12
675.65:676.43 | 12.86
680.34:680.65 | 13.2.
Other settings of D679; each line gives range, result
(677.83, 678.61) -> 12.78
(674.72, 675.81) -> 12.82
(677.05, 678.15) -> 12.65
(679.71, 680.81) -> 13.09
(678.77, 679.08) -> 12.84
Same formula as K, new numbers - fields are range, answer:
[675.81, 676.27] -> 12.7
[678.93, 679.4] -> 13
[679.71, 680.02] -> 13.3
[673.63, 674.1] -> 13.1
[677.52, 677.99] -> 12.8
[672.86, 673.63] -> 13.1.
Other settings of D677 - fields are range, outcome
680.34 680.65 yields 13.14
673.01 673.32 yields 13.05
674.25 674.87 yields 12.83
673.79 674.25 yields 13.07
